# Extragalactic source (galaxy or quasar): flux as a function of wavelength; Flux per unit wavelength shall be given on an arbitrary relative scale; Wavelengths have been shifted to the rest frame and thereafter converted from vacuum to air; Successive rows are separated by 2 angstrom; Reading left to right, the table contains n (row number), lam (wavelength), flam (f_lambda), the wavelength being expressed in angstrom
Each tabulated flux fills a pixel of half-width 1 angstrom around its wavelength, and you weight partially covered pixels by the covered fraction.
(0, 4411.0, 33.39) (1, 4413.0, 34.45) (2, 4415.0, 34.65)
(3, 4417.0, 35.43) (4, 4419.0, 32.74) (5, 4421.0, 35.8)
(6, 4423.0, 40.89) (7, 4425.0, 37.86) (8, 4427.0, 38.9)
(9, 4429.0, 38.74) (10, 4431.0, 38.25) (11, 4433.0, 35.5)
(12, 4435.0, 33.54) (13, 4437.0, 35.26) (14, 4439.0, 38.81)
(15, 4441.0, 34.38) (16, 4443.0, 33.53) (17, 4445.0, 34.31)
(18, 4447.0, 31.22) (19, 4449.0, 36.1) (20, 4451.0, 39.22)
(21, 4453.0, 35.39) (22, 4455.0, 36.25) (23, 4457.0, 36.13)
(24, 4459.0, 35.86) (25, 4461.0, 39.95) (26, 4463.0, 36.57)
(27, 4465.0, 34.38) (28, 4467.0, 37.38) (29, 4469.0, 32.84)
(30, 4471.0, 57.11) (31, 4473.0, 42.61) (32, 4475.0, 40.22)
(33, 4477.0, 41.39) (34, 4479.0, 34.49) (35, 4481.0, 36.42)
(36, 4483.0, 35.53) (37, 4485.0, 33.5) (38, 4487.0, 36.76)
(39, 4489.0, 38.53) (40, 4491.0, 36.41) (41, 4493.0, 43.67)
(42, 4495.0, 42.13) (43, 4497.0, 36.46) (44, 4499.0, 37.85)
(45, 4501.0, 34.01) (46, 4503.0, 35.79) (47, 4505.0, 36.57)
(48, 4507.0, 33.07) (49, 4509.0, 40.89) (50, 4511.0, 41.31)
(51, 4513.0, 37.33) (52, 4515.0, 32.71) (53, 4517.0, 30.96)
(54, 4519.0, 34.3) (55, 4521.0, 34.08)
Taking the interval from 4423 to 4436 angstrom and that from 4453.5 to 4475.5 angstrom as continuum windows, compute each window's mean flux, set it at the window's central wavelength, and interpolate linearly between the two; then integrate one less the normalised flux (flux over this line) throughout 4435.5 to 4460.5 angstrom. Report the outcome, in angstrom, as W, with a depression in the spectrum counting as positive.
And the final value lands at 1.7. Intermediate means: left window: 37.4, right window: 38.9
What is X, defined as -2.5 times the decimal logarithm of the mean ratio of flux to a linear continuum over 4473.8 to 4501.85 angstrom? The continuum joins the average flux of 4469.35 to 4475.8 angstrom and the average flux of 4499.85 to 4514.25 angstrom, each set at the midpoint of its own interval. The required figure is 0.11 mag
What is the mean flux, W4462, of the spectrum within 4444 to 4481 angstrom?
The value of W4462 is 37.8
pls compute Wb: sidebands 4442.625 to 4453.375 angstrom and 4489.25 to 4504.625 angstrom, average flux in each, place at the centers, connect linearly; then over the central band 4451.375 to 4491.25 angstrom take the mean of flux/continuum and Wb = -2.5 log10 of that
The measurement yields -0.04 mag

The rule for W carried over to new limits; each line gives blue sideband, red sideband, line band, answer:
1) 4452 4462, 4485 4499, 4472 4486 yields 0.04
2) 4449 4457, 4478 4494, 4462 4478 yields -1.51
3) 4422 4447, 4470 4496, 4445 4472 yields 0.52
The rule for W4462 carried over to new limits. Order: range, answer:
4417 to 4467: 36.2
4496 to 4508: 35.6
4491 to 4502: 38.6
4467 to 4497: 39.2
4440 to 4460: 35.2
